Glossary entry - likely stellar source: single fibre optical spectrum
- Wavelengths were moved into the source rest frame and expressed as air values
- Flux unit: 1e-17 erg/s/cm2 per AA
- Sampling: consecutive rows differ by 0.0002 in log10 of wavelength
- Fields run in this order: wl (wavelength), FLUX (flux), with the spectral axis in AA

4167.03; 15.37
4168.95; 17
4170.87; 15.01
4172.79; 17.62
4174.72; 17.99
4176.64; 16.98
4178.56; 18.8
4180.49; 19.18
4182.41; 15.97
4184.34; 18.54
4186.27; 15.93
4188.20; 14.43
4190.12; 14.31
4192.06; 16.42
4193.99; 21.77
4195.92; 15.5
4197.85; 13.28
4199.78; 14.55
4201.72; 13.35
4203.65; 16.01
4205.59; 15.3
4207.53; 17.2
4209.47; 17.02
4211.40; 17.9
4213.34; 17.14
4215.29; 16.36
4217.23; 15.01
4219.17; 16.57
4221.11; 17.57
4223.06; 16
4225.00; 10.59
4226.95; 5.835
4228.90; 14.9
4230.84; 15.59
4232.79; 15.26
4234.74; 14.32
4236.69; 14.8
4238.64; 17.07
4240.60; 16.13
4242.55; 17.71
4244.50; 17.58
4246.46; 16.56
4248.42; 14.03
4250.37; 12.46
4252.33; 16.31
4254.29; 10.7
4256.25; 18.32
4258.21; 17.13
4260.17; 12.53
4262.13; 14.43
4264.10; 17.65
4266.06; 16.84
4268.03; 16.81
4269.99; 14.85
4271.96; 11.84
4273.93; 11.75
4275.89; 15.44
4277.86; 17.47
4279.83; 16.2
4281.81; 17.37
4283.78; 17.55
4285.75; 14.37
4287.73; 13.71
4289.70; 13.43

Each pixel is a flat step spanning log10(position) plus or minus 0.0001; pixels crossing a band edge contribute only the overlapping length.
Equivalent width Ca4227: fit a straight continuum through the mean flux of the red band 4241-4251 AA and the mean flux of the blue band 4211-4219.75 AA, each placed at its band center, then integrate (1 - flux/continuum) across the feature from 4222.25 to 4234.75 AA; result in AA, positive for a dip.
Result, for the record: 2.4 AA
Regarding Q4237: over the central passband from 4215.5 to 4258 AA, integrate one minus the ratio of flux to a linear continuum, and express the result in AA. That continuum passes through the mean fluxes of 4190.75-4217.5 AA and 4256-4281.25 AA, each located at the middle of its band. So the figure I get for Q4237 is 2.2 AA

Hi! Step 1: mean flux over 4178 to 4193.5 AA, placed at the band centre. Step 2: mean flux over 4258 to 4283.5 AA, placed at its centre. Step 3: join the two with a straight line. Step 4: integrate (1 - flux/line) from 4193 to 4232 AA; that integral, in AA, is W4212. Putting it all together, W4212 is 2.38 AA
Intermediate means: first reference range 16.8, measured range 15.4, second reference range 15.4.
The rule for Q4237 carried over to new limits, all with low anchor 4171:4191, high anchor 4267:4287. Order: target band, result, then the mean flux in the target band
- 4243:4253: 0.2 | 15.5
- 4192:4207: 0.8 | 15.8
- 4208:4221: -0.3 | 16.8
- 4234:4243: 0.0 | 15.9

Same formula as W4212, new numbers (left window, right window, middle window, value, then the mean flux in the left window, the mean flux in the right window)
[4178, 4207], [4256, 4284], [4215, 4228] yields 1.72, 16.2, 15.6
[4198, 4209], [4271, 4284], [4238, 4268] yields -0.94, 15.2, 15.3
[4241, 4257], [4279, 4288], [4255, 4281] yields 0.49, 15.4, 16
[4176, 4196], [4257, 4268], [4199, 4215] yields 0.66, 17.1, 15.9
